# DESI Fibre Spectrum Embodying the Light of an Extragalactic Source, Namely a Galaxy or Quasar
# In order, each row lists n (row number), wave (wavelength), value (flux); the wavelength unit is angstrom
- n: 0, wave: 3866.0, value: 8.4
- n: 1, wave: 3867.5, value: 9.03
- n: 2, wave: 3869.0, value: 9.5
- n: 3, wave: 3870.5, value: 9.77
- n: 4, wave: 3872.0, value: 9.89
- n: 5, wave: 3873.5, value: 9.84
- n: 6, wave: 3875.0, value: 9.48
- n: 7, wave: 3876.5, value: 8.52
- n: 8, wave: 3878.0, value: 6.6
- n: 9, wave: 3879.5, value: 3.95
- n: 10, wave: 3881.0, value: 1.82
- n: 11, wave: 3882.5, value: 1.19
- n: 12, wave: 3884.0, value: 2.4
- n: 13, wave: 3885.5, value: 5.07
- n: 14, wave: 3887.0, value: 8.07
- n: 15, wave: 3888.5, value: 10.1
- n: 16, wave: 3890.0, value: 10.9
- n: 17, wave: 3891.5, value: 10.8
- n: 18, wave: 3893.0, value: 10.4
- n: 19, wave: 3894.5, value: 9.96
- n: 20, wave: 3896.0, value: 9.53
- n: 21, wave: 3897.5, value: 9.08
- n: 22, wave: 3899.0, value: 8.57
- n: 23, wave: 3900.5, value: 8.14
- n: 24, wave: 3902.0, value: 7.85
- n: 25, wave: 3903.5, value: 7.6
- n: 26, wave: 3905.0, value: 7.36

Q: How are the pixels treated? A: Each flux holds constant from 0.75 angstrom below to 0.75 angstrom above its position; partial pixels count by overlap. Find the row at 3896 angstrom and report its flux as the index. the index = 9.53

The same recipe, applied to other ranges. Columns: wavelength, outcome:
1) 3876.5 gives 8.52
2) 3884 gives 2.4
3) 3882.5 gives 1.19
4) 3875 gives 9.48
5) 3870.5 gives 9.77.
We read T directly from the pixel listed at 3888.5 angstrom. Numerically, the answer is 10.1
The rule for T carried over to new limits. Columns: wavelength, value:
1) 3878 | 6.6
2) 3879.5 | 3.95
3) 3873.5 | 9.84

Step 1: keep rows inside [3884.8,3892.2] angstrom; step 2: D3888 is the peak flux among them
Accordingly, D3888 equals 10.9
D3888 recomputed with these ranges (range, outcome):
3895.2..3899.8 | 9.53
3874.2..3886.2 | 9.48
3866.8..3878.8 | 9.89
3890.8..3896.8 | 10.8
